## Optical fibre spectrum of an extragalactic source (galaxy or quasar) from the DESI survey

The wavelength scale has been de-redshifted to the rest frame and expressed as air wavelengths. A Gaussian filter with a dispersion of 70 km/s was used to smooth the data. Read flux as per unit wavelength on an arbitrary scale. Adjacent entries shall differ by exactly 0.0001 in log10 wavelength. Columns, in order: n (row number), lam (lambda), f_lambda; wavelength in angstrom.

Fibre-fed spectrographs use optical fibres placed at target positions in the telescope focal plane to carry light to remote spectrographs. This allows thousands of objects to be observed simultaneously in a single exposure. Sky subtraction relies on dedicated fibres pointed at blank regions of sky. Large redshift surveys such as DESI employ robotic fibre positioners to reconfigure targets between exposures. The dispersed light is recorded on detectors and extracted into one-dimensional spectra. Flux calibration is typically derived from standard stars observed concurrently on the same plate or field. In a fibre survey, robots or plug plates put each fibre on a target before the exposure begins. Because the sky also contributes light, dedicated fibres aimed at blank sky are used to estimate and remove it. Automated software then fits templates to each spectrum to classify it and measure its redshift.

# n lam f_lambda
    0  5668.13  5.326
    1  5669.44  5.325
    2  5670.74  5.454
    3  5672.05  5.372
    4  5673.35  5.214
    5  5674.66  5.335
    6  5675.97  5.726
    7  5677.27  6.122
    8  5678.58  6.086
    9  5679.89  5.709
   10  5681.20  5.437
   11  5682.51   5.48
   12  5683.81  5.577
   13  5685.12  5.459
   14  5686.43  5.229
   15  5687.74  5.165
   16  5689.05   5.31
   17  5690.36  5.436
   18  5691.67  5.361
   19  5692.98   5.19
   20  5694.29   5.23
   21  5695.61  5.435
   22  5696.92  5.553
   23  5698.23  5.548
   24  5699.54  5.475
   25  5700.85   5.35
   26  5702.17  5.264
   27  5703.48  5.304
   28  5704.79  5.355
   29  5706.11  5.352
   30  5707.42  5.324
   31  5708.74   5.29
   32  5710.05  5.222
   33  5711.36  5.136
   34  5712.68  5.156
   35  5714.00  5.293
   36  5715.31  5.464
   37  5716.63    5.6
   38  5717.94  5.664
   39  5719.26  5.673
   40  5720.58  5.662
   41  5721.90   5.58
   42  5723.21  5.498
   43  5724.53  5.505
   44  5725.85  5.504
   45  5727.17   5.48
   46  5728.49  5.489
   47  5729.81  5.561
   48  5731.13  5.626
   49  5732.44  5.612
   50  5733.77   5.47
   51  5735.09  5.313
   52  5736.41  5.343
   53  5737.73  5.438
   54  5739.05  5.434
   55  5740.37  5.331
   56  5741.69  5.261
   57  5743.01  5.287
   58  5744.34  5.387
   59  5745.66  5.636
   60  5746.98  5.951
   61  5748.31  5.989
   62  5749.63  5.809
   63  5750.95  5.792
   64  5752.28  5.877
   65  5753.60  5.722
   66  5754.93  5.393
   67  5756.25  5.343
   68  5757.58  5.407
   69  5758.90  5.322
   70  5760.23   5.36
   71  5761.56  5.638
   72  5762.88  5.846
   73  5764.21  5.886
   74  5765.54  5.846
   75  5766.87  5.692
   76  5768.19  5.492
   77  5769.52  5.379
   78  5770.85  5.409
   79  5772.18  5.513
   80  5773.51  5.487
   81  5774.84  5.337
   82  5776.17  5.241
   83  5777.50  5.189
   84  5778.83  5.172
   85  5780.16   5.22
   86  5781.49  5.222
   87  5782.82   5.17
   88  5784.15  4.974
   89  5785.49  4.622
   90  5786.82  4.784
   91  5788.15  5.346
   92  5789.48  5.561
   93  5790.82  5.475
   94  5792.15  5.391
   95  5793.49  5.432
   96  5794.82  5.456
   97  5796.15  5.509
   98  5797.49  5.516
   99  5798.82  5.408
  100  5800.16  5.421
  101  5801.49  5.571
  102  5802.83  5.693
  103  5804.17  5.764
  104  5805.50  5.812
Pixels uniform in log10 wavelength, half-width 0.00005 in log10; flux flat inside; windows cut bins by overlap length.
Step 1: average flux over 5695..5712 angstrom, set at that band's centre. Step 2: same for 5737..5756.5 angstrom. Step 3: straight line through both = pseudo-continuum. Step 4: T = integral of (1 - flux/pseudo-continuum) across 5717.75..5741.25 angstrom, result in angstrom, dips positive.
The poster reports -0.1 angstrom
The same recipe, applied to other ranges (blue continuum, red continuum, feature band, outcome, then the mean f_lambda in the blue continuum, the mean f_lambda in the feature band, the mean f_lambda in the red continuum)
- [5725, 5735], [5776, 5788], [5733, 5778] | -1.9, 5.52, 5.52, 5.07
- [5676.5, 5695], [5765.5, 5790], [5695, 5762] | -1.1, 5.49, 5.48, 5.28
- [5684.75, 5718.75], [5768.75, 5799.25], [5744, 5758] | -0.9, 5.35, 5.68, 5.3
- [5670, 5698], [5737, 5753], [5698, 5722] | 0.6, 5.47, 5.4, 5.6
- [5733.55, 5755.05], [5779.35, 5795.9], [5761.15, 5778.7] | -0.5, 5.56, 5.52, 5.23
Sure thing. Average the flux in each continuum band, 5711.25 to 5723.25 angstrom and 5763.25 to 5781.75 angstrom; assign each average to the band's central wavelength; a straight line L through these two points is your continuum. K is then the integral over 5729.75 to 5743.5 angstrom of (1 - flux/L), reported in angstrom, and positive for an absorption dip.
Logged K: 0.1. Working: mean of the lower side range 5.49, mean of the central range 5.42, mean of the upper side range 5.44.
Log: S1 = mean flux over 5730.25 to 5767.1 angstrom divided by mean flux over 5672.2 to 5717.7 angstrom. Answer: 1.03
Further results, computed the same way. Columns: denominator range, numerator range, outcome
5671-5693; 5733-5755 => 1.01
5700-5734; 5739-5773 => 1.03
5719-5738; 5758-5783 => 0.99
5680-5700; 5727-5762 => 1.02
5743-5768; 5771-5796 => 0.93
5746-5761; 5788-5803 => 0.97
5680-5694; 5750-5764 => 1.04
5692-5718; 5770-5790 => 0.97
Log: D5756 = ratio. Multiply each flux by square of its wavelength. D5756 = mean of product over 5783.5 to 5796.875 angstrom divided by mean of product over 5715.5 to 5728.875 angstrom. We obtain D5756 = 1.0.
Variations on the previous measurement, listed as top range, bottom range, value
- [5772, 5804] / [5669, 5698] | 1.01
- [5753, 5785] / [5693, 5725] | 1.02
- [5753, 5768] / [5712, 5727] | 1.03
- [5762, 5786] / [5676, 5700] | 1.01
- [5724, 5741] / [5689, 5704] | 1.03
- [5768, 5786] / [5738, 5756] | 0.95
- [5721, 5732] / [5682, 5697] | 1.05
